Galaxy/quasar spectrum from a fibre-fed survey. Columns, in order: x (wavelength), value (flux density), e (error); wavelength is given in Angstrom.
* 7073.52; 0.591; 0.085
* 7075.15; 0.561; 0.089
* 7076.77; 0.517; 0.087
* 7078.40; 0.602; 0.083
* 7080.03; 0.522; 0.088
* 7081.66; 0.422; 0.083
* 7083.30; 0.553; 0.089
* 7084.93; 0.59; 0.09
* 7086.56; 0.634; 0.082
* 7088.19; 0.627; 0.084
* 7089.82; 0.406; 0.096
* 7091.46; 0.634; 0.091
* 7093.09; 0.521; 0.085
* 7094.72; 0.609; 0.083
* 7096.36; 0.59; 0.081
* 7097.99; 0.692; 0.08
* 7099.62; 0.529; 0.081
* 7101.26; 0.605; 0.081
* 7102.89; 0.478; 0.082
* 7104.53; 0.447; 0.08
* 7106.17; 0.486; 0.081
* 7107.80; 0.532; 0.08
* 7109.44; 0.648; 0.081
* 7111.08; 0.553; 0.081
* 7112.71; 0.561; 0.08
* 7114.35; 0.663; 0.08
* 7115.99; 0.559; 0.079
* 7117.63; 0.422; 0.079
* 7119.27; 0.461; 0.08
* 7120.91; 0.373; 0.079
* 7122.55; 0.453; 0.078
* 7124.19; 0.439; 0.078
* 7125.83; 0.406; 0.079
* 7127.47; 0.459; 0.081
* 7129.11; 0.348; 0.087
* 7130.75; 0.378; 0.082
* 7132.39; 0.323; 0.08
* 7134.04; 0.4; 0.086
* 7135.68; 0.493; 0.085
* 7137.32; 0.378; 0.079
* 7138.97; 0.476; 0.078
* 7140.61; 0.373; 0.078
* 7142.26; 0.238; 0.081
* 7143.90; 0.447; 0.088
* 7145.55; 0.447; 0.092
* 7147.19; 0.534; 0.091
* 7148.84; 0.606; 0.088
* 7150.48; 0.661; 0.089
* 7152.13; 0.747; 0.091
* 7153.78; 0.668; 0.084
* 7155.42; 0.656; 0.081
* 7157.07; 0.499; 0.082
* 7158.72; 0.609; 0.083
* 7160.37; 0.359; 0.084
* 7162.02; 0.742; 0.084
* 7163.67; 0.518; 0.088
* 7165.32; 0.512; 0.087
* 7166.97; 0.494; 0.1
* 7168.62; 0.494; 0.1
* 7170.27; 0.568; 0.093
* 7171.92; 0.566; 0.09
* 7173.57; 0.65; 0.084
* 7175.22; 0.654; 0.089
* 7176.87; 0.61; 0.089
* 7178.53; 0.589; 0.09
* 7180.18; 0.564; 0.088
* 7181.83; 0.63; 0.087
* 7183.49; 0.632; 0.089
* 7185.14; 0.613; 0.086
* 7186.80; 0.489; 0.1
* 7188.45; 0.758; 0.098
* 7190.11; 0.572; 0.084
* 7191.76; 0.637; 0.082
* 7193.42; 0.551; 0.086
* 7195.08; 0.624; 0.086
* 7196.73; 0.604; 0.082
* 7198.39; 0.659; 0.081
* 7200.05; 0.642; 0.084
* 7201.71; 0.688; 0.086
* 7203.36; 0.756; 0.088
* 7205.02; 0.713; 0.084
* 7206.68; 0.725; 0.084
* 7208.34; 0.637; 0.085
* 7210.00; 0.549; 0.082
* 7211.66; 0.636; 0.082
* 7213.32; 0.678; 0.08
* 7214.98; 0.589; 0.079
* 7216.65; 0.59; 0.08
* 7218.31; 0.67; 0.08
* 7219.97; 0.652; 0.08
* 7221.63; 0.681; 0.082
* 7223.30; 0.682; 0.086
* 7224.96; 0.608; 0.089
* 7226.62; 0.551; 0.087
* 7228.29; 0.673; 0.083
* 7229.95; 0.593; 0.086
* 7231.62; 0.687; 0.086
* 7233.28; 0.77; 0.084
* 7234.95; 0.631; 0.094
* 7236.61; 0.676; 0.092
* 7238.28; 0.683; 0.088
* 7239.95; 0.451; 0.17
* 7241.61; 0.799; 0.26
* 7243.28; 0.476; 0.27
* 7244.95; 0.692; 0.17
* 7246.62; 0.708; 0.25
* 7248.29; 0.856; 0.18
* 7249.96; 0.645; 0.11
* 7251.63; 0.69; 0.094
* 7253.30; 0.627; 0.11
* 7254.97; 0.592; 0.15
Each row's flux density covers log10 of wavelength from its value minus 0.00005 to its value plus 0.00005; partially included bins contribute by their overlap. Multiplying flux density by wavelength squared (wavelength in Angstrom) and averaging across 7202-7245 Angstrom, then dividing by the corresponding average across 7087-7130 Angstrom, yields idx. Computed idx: 1.3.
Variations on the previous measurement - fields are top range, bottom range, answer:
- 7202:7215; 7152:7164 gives 1.14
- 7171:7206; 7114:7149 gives 1.47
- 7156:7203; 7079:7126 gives 1.14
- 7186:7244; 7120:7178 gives 1.30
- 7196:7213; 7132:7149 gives 1.59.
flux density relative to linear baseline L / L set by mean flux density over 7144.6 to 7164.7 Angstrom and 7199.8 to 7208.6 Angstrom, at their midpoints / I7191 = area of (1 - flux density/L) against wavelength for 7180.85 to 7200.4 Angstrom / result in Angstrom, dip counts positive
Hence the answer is 1.5 Angstrom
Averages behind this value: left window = 0.585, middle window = 0.616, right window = 0.701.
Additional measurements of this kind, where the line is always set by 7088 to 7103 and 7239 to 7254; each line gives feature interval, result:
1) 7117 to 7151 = 9.3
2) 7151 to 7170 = 1.1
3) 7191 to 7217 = -0.3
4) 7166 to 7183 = 1.0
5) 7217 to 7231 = 0.2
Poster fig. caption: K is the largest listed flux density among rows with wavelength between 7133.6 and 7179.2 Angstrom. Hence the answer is 0.747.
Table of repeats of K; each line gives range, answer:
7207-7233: 0.687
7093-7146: 0.692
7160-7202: 0.758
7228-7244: 0.799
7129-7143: 0.493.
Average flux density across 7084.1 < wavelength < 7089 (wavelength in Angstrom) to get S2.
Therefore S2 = 0.617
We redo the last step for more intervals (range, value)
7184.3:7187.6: 0.552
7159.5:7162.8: 0.548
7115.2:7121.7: 0.453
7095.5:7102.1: 0.604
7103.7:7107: 0.467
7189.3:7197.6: 0.598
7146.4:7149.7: 0.572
